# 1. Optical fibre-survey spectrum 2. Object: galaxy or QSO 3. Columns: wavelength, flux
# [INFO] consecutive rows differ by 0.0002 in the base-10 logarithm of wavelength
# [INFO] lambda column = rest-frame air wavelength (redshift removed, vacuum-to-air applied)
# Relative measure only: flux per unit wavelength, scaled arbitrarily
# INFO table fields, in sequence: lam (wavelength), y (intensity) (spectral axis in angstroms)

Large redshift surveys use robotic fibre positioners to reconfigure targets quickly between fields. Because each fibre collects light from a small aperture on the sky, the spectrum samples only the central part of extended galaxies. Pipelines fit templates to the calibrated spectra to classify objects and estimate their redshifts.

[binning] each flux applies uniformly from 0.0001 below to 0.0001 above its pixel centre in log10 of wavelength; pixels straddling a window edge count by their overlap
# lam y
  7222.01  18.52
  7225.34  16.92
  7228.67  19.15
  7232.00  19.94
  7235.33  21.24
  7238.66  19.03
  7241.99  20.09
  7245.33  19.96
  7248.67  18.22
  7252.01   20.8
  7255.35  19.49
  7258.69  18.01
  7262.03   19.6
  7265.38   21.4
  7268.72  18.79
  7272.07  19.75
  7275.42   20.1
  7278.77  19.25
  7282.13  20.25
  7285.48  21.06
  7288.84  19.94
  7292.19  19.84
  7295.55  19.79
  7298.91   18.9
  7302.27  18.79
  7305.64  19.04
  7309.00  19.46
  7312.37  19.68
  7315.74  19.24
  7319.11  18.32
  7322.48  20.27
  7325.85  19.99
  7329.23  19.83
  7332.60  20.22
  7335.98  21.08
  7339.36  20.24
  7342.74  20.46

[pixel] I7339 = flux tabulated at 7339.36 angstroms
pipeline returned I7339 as 20.24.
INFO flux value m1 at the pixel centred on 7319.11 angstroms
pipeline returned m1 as 18.32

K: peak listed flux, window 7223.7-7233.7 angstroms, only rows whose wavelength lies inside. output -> 19.94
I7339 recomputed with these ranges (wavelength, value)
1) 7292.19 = 19.84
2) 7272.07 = 19.75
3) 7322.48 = 20.27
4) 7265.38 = 21.4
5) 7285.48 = 21.06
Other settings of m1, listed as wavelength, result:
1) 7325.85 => 19.99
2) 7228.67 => 19.15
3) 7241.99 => 20.09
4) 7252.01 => 20.8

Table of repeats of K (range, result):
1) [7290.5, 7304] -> 19.84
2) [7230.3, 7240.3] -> 21.24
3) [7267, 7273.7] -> 19.75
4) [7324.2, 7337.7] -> 21.08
